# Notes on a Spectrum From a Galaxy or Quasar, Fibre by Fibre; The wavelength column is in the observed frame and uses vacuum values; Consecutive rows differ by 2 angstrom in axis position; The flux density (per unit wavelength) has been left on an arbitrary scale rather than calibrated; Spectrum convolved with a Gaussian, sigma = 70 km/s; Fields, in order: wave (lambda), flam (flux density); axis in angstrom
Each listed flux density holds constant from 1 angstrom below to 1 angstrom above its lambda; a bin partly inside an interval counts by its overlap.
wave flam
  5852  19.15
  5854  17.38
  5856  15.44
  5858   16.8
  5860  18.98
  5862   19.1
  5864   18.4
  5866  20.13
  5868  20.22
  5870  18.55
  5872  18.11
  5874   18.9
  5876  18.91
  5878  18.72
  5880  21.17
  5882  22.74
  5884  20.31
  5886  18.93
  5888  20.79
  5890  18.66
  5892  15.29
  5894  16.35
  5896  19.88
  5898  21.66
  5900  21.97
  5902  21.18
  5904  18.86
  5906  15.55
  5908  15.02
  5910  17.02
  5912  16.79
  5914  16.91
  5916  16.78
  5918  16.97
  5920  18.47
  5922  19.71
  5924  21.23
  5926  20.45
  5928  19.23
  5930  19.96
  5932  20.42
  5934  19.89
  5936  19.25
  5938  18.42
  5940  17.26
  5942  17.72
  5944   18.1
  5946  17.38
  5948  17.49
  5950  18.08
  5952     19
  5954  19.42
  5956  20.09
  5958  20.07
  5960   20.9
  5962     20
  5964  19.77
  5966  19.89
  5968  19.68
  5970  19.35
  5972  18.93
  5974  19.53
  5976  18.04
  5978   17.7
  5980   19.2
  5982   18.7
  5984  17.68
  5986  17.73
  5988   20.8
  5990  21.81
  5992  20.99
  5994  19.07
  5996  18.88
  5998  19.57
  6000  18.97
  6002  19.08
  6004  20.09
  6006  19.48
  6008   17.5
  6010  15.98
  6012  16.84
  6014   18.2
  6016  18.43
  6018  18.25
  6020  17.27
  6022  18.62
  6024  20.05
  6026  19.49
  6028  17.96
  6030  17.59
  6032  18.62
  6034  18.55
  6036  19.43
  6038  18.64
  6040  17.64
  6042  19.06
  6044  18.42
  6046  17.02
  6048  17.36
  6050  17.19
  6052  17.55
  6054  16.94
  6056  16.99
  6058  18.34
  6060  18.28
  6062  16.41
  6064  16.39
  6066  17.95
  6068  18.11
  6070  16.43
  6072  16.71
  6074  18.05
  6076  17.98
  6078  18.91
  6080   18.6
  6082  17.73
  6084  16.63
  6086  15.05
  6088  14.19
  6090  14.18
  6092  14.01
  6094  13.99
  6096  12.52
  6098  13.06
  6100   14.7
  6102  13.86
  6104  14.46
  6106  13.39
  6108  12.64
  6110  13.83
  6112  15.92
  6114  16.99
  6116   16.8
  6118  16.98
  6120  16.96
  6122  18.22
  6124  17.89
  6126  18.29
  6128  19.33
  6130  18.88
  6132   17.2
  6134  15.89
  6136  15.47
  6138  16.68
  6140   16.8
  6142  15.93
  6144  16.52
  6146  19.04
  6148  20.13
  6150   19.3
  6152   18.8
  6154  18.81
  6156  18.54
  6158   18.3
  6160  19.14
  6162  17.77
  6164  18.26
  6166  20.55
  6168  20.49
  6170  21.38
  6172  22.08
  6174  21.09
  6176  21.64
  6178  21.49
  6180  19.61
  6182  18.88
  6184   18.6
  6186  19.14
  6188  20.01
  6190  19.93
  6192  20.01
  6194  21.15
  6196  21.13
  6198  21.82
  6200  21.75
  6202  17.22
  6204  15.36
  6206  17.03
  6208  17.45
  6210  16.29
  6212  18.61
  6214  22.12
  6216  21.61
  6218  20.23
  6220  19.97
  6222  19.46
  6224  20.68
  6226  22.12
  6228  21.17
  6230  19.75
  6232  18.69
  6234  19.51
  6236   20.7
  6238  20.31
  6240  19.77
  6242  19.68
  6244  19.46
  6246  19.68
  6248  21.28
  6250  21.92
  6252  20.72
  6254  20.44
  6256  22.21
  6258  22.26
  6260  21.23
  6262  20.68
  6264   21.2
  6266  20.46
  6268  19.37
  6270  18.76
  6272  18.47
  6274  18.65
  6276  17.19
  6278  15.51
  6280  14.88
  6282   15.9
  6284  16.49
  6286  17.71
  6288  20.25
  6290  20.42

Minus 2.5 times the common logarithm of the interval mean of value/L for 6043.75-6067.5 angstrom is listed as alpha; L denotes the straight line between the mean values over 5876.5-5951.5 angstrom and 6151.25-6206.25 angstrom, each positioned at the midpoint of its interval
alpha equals 0.11 mag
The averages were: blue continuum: 18.8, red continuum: 19.7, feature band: 17.4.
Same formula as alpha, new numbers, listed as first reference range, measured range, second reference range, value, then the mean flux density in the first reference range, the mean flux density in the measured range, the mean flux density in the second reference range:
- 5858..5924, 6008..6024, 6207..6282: 0.08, 18.8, 17.8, 19.7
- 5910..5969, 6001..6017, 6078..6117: -0.06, 18.9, 18.2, 15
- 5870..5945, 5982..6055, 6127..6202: 0.03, 18.8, 18.5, 19.2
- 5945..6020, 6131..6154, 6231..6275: 0.13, 19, 17.5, 20.2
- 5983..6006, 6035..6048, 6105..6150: 0.02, 19.5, 18.3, 16.9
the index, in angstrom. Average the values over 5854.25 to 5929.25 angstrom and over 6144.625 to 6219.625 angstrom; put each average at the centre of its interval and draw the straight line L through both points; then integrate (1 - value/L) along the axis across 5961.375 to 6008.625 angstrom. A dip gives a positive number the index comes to -0.6 angstrom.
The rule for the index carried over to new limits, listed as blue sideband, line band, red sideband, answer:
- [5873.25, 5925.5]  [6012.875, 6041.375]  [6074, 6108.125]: -3.6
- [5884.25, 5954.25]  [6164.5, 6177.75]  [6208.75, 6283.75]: -1.1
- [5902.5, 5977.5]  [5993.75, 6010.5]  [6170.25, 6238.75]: 0.2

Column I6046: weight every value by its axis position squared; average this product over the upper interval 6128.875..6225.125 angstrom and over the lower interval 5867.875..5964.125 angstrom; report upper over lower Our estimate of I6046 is 1.10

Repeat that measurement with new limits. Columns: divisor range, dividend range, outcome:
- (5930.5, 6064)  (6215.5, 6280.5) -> 1.16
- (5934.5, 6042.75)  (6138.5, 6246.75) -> 1.11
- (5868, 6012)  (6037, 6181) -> 0.97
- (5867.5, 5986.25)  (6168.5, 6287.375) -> 1.15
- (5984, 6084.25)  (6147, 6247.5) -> 1.14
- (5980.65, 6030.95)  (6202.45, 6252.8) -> 1.13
